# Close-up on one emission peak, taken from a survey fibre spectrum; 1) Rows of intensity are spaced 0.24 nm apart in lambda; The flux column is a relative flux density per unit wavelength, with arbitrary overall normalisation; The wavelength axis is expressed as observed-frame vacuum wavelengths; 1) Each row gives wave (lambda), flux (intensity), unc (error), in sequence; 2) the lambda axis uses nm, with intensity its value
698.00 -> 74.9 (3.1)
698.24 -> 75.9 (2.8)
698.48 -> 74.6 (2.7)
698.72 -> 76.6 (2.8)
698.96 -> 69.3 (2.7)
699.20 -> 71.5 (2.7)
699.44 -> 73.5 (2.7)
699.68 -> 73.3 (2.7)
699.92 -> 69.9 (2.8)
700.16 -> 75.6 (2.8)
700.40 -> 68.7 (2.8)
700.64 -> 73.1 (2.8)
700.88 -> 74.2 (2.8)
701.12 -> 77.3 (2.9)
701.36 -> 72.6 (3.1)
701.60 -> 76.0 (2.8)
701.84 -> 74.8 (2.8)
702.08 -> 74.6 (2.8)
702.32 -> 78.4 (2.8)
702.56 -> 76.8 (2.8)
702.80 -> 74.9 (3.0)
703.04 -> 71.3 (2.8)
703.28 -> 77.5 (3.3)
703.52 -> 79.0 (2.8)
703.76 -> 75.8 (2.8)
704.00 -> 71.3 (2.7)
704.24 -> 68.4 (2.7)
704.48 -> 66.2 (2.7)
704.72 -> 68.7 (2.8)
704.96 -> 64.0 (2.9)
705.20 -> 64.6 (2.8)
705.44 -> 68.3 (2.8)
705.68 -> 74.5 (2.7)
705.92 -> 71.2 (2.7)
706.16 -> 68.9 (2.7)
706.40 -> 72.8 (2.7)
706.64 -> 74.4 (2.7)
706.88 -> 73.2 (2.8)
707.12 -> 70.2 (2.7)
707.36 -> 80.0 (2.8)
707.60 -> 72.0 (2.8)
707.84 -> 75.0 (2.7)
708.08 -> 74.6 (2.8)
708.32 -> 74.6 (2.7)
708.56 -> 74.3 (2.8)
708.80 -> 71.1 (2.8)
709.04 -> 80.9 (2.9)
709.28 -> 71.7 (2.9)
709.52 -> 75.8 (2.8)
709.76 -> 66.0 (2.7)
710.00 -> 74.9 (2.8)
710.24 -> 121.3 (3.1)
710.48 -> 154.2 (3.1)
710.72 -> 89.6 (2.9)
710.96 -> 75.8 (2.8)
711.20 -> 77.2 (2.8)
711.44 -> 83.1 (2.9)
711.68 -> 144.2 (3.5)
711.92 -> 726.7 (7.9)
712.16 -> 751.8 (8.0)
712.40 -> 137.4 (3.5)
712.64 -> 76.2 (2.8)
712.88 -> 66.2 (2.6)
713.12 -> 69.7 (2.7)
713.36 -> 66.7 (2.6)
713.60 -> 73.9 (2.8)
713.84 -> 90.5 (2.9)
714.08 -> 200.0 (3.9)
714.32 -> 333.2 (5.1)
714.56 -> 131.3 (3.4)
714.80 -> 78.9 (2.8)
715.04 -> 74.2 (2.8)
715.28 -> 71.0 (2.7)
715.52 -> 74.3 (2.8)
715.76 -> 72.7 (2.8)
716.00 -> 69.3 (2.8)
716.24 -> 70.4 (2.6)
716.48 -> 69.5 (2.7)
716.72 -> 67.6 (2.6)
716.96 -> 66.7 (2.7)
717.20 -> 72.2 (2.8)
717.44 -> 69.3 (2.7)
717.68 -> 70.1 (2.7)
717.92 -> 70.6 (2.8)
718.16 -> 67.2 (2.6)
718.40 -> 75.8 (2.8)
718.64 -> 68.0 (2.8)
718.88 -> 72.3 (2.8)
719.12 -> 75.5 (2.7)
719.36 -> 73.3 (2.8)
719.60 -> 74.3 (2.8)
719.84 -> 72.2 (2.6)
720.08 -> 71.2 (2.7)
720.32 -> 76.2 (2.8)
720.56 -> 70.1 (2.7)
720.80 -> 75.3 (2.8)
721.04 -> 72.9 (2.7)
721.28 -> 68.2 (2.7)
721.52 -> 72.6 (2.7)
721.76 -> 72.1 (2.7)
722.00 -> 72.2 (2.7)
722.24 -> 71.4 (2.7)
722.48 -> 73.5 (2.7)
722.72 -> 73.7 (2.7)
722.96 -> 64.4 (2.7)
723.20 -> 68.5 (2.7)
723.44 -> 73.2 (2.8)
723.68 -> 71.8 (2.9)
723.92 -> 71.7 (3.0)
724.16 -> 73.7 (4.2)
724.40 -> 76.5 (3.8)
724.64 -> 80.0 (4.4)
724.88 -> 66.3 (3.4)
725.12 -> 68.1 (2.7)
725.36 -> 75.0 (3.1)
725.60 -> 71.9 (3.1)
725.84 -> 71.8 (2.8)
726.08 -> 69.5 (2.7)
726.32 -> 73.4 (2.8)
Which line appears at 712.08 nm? H-alpha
